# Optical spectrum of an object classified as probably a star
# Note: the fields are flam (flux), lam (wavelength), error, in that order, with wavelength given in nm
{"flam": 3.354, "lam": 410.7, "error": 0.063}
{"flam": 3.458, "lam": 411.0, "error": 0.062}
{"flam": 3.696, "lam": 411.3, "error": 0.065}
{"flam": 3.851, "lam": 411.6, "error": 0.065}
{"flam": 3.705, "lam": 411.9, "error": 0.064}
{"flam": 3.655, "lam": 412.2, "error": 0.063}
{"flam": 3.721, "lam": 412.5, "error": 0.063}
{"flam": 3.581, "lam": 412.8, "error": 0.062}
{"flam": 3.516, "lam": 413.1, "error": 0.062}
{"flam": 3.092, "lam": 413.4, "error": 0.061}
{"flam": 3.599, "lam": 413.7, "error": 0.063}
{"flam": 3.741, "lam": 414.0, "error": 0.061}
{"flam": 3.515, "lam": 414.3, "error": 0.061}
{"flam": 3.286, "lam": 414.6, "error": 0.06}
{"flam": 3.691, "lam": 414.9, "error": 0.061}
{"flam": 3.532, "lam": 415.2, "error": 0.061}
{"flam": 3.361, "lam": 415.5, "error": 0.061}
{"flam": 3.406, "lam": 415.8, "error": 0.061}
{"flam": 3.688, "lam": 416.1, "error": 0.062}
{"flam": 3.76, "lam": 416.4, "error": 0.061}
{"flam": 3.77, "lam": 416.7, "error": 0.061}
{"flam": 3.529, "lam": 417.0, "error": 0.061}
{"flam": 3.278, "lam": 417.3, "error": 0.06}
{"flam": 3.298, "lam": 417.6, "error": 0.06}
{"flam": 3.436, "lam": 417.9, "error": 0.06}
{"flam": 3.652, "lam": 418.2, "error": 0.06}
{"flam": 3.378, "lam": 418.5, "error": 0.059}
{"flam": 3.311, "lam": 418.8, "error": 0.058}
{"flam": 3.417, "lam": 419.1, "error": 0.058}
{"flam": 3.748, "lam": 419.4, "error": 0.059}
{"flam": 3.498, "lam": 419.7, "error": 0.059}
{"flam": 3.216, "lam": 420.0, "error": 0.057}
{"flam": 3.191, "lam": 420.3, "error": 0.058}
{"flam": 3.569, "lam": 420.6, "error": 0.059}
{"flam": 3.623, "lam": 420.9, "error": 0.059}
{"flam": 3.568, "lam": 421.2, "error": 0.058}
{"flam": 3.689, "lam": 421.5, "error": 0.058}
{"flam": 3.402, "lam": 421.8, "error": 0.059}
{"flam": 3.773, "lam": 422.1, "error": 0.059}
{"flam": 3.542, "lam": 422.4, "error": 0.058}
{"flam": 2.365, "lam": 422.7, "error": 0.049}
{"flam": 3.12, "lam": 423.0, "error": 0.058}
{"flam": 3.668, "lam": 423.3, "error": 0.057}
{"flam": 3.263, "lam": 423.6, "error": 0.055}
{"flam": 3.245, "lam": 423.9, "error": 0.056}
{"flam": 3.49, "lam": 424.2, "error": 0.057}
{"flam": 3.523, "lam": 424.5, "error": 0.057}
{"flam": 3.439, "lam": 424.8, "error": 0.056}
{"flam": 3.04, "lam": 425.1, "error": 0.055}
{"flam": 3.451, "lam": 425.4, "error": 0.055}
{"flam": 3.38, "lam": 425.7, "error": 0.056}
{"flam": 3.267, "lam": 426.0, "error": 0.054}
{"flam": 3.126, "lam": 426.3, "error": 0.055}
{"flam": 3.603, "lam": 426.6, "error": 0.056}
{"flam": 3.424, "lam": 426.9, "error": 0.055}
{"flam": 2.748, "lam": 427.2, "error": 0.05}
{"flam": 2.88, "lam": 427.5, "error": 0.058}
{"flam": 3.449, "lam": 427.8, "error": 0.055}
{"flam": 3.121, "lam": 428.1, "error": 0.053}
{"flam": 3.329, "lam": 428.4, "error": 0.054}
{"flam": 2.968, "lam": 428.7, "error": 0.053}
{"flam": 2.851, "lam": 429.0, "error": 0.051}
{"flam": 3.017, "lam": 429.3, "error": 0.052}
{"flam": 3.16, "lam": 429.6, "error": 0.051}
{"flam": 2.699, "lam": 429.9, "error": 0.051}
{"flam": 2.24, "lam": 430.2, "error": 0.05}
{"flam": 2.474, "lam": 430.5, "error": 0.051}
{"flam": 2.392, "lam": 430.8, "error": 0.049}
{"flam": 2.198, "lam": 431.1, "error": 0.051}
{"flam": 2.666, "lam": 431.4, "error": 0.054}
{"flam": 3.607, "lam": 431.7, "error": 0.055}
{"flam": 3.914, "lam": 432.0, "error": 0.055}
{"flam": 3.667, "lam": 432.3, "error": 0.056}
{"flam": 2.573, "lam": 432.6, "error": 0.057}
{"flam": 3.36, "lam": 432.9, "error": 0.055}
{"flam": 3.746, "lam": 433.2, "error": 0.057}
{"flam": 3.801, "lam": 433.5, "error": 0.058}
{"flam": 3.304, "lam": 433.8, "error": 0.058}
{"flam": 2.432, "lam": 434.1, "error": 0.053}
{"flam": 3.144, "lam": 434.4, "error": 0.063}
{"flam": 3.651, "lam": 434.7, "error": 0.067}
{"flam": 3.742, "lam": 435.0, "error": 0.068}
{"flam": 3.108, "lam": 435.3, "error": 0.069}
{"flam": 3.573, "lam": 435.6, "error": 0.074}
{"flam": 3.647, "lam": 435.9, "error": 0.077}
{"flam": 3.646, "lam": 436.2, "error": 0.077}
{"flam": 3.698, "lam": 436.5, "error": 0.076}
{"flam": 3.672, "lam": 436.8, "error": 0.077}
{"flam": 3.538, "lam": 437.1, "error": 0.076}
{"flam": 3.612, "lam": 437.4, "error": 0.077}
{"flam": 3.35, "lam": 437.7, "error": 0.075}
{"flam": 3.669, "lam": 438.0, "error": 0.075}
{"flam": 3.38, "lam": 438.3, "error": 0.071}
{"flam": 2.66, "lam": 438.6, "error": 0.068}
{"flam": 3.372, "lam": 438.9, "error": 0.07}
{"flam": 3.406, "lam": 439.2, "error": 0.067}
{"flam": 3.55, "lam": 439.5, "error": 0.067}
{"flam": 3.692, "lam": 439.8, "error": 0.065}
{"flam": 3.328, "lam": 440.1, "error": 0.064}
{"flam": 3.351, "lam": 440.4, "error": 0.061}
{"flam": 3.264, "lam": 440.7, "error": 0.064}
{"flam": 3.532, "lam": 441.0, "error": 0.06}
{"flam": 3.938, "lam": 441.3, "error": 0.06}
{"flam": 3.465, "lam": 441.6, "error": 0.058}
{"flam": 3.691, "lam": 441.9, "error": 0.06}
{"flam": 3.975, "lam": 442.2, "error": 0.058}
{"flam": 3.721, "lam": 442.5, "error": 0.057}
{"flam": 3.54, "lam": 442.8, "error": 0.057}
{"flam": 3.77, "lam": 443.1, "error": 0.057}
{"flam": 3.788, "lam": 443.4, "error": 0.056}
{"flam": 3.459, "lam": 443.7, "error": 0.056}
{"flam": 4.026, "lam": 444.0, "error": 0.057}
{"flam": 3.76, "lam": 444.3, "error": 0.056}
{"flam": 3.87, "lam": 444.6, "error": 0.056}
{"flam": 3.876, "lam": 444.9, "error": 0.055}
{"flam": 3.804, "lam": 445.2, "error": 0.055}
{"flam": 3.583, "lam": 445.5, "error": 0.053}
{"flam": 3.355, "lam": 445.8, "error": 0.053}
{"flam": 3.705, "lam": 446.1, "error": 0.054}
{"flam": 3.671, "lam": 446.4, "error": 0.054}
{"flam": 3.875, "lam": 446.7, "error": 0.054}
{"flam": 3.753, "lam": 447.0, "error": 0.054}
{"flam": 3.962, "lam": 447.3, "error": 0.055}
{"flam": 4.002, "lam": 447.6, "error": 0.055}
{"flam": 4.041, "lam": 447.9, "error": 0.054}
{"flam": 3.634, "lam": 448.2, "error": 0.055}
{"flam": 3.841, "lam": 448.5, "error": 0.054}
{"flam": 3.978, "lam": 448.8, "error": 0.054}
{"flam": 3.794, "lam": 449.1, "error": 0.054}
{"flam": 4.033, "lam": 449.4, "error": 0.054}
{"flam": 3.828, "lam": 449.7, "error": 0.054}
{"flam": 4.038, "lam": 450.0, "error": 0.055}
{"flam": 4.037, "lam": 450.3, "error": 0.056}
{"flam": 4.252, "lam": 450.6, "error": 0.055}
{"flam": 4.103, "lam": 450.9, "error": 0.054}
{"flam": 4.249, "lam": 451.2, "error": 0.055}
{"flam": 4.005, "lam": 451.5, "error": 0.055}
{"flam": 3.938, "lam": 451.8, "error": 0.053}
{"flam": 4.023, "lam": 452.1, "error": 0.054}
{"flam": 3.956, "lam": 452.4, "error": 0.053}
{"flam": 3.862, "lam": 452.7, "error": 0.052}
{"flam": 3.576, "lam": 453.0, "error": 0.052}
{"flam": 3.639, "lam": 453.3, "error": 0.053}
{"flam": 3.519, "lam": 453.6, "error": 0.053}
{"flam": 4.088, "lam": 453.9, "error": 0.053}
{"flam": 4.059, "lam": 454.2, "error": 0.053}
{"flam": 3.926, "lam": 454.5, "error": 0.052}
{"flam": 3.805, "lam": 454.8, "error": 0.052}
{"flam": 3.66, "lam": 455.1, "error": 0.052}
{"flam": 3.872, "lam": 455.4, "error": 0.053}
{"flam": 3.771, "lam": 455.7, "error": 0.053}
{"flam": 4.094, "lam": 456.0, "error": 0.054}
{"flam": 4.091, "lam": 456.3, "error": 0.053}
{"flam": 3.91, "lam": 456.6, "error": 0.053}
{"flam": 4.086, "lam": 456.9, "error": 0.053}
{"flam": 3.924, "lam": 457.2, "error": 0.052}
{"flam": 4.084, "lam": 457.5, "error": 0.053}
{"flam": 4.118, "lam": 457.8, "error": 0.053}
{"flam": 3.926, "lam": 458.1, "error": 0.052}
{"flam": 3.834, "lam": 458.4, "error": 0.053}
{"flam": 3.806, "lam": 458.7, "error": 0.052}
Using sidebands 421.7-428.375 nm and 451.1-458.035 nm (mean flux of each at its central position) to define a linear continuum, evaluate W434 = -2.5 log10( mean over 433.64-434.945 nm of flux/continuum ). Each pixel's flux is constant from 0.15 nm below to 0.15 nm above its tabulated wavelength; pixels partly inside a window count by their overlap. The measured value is 0.10 mag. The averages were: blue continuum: 3.29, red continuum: 3.92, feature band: 3.18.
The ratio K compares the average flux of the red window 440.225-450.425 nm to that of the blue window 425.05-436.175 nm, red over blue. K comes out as 1.2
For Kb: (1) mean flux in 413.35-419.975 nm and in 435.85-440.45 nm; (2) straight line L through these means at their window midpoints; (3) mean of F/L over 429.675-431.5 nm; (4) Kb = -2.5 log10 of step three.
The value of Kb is 0.37 mag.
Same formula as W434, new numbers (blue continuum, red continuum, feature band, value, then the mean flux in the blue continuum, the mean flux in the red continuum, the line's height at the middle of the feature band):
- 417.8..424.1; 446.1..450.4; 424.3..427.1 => 0.05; 3.41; 3.88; 3.5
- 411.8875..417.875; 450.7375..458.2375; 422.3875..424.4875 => 0.12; 3.53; 3.93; 3.62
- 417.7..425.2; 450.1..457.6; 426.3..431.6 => 0.21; 3.41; 3.94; 3.53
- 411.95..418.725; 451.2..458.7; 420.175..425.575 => 0.06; 3.52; 3.91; 3.6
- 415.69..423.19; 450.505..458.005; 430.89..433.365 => 0.14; 3.45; 3.94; 3.63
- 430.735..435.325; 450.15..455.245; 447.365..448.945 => -0.04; 3.22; 3.92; 3.76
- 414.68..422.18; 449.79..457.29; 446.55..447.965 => -0.02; 3.51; 3.94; 3.86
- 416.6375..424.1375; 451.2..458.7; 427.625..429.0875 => 0.12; 3.42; 3.91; 3.53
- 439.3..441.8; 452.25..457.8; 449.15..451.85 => -0.08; 3.52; 3.89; 3.77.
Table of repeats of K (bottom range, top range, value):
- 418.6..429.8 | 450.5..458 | 1.19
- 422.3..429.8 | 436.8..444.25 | 1.10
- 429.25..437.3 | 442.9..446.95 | 1.16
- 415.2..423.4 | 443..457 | 1.12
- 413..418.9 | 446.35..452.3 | 1.13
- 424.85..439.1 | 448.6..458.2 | 1.22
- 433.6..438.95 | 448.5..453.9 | 1.16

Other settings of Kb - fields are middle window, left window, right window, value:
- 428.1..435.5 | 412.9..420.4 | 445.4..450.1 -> 0.18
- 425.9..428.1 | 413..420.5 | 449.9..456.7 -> 0.13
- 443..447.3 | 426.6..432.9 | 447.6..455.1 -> -0.03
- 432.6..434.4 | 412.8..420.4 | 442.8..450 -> 0.13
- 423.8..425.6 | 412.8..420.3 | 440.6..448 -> 0.06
